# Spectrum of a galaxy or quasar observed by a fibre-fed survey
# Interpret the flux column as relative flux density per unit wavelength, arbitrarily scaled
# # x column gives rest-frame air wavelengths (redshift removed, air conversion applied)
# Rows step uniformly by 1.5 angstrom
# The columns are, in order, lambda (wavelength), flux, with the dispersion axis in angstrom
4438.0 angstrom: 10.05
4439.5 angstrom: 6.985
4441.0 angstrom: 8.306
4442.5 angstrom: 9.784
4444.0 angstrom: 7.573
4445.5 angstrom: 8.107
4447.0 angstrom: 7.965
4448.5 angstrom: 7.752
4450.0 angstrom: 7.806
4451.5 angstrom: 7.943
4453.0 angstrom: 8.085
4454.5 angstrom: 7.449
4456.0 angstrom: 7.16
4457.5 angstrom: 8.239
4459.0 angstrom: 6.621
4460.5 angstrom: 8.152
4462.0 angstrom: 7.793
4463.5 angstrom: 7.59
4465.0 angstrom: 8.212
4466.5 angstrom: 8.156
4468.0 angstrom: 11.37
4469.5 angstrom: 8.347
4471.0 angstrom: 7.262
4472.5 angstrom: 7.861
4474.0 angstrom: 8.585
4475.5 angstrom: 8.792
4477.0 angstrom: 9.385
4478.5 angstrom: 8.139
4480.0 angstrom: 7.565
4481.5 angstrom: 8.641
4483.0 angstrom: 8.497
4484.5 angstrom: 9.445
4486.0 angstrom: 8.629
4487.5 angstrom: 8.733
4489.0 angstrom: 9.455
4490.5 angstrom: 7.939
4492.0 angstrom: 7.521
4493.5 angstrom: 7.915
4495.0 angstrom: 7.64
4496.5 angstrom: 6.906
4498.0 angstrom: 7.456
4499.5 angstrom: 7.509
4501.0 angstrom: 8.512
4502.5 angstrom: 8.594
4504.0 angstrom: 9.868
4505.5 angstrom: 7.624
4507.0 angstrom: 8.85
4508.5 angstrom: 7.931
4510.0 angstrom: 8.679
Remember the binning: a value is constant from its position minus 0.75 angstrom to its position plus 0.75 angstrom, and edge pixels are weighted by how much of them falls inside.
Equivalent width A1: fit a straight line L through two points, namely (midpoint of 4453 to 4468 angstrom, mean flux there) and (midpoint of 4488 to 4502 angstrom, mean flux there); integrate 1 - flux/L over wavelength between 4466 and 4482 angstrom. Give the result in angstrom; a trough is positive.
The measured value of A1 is -1.3 angstrom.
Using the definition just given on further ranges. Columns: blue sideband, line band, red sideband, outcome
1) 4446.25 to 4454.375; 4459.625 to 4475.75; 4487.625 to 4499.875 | -1.0 angstrom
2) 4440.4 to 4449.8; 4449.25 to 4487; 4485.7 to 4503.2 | -0.4 angstrom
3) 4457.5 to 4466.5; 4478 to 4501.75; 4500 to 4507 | 0.5 angstrom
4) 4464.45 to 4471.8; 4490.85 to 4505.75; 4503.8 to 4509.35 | 0.9 angstrom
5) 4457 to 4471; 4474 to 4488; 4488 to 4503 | -1.0 angstrom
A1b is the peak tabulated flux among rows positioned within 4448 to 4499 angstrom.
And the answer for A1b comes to 11.37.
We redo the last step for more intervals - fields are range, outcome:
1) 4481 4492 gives 9.455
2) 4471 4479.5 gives 9.385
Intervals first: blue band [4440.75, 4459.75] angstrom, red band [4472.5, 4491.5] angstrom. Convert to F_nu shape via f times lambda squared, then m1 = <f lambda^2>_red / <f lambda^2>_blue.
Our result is 1.11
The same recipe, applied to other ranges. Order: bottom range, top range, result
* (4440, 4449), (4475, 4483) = 1.05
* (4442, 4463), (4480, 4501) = 1.06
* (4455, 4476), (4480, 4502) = 1.02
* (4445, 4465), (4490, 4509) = 1.06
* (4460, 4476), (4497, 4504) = 0.99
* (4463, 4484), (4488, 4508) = 0.97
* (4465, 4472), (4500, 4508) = 1.01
